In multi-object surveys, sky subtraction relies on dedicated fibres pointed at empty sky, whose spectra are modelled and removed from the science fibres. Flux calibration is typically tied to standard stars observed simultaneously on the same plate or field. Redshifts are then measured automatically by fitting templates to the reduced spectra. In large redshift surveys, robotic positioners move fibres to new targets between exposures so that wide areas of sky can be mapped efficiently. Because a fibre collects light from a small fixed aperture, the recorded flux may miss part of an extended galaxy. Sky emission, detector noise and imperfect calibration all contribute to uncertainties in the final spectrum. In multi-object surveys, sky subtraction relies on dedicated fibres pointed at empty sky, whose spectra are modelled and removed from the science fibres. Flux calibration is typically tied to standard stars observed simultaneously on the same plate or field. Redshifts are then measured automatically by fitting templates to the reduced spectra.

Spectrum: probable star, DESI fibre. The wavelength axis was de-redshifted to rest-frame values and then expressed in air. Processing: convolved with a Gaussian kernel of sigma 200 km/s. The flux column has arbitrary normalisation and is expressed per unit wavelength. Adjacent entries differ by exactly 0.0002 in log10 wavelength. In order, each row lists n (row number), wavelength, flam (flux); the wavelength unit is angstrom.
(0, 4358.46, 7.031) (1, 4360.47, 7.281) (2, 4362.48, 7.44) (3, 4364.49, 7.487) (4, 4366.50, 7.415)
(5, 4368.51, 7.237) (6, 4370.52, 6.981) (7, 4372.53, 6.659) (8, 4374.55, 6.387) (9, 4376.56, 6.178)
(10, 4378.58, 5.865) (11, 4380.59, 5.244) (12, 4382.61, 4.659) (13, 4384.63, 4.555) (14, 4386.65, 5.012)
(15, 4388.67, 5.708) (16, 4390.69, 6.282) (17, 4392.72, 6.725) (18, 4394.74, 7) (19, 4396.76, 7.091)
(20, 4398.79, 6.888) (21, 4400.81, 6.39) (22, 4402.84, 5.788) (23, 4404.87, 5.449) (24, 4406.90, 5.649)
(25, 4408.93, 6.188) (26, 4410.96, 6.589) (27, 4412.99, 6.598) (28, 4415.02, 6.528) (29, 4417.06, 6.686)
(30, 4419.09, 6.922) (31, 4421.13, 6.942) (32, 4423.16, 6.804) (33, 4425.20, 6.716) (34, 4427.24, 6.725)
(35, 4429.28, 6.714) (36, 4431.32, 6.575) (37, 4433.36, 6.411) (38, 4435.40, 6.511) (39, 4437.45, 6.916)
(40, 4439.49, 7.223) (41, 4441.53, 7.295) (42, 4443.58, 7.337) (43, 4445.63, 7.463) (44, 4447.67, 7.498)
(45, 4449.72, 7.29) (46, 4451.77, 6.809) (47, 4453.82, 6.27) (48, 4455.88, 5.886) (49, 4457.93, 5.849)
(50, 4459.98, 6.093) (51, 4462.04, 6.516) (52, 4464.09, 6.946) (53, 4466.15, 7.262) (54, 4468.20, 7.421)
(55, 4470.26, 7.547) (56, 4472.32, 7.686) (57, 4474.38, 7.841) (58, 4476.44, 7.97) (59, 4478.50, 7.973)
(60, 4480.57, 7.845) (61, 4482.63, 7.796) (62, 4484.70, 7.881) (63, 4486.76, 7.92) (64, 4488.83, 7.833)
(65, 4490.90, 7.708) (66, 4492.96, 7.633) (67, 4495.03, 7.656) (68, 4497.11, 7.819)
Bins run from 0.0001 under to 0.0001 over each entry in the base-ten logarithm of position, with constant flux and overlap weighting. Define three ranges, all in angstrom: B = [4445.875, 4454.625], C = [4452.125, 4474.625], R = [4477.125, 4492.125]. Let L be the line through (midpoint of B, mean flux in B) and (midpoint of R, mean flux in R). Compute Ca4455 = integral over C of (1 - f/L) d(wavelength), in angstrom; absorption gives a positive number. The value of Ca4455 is 1.67 angstrom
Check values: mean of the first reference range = 7.03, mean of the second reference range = 7.85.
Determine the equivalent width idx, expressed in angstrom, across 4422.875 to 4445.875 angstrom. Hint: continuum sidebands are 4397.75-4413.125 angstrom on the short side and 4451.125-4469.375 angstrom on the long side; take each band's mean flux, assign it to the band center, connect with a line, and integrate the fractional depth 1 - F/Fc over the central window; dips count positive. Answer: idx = -1.8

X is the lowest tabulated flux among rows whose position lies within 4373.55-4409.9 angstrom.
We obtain 4.555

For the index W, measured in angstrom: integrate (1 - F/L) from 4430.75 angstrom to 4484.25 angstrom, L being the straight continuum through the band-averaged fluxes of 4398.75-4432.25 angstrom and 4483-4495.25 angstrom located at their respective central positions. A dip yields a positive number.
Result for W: 0.9 angstrom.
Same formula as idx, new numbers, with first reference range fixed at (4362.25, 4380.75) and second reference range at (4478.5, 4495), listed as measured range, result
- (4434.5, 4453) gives 0.65 angstrom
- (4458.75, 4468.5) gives 1.04 angstrom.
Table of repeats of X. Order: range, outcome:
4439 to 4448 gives 7.223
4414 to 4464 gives 5.849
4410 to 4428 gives 6.528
